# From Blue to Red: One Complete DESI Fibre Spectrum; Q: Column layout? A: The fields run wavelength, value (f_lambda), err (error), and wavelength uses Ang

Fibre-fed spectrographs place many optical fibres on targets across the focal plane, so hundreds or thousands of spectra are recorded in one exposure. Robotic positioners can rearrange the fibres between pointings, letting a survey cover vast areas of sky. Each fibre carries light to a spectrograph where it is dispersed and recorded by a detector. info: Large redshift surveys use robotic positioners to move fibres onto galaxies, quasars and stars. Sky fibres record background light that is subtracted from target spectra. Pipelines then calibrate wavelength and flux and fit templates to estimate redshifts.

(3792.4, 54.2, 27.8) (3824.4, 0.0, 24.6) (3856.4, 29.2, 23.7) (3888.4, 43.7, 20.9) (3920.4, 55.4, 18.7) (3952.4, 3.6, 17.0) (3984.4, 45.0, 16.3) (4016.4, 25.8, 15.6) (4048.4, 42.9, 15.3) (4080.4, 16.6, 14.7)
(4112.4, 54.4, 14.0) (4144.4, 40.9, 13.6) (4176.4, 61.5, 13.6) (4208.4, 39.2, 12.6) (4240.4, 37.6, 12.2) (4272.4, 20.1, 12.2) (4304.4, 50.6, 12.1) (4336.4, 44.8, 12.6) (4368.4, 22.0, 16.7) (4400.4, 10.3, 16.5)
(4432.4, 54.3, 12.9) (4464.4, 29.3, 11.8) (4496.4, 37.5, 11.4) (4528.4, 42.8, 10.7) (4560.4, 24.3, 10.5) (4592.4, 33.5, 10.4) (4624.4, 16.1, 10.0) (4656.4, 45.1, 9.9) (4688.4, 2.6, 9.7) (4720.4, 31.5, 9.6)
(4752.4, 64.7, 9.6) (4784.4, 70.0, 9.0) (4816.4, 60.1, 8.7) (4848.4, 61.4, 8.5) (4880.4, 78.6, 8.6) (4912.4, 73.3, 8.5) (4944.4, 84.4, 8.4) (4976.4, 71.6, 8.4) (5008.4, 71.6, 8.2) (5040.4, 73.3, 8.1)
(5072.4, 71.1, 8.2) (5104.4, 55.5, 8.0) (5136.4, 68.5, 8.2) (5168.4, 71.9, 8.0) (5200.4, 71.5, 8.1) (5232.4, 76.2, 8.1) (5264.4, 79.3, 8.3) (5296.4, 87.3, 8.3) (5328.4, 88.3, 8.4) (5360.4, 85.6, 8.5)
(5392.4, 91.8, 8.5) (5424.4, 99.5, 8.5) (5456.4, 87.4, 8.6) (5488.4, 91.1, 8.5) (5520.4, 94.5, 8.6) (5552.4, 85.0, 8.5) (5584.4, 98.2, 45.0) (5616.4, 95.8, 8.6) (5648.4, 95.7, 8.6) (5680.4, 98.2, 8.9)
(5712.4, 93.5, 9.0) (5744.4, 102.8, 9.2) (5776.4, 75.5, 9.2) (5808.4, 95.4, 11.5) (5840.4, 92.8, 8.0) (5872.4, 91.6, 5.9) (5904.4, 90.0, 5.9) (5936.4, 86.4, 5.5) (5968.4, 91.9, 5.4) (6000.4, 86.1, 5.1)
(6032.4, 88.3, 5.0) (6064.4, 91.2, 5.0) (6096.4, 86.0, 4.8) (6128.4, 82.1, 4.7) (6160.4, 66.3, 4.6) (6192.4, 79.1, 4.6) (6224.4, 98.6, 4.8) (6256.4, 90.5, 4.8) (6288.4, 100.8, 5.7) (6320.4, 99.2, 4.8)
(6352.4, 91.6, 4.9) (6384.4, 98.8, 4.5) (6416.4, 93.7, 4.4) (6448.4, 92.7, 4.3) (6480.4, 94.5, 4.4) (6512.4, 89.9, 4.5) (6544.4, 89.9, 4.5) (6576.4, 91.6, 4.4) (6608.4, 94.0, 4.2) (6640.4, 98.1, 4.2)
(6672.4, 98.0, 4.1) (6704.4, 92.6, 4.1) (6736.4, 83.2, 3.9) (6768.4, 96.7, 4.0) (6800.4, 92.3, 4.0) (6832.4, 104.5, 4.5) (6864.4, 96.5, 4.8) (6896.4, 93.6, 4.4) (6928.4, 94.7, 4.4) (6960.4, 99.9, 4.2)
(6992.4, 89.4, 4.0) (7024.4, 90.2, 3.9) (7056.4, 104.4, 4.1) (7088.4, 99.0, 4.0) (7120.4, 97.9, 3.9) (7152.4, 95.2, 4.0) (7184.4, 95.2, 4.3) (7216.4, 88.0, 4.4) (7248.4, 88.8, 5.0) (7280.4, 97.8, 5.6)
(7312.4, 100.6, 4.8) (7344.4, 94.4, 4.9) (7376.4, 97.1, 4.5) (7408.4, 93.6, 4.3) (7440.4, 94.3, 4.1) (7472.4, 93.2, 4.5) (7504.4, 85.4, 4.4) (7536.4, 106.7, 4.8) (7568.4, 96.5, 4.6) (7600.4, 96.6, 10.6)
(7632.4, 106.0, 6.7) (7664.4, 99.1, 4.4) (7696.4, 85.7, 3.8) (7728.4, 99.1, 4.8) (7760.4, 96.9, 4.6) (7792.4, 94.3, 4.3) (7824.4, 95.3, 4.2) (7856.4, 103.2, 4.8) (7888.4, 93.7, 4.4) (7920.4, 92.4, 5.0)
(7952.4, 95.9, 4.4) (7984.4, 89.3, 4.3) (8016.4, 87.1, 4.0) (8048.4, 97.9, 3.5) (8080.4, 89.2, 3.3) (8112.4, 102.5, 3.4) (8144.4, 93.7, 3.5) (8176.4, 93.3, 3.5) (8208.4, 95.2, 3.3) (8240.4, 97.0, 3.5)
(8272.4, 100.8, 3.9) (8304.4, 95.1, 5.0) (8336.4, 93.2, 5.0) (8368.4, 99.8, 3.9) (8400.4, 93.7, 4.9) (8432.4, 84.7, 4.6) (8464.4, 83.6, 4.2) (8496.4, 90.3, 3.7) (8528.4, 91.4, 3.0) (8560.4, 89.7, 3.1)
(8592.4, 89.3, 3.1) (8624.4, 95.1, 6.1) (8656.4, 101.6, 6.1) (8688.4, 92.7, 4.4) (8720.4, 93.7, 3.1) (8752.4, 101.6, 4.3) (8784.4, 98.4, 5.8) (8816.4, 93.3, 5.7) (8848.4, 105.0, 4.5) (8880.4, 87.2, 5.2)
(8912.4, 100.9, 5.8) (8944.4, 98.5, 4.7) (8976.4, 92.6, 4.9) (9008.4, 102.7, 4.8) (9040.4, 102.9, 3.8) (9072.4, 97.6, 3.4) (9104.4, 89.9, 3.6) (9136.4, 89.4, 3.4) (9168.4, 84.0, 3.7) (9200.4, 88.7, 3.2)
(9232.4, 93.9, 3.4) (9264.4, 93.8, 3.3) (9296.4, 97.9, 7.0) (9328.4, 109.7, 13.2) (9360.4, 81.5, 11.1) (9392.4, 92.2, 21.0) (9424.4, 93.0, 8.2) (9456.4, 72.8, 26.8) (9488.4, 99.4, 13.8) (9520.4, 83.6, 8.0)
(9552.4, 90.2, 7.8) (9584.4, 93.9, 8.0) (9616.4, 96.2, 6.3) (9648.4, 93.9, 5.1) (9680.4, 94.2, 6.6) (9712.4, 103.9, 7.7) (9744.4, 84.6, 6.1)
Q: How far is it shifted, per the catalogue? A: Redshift 0.189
